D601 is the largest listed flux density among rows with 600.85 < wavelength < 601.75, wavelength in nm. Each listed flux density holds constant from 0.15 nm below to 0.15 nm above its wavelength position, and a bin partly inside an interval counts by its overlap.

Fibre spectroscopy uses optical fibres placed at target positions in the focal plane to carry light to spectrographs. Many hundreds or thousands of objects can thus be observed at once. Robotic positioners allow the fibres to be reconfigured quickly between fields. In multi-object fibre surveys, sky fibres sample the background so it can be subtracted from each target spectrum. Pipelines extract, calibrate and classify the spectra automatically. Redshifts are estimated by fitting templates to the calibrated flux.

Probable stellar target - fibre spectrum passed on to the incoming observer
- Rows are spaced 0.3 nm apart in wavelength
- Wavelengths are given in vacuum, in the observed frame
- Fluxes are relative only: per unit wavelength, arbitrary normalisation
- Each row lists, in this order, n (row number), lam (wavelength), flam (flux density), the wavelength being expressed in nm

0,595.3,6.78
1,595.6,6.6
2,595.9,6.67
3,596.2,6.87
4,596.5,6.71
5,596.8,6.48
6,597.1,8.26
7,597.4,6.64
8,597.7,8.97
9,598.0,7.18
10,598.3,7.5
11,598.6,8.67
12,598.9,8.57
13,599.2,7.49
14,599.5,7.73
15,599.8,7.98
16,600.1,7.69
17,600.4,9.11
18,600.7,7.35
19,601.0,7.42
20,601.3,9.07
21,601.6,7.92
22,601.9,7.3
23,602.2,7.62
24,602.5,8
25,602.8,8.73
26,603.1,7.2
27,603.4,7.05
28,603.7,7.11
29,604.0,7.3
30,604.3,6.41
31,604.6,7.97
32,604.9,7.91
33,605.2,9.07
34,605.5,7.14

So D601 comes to 9.07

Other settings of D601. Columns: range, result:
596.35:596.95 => 6.71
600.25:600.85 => 9.11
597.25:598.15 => 8.97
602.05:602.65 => 8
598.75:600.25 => 8.57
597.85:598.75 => 8.67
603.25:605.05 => 7.97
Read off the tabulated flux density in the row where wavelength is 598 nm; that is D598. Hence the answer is 7.18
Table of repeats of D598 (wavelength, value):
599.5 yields 7.73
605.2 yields 9.07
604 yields 7.3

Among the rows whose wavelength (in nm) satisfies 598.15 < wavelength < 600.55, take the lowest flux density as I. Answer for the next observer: 7.49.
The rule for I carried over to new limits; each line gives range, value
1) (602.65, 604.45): 6.41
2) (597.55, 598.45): 7.18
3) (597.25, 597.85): 6.64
